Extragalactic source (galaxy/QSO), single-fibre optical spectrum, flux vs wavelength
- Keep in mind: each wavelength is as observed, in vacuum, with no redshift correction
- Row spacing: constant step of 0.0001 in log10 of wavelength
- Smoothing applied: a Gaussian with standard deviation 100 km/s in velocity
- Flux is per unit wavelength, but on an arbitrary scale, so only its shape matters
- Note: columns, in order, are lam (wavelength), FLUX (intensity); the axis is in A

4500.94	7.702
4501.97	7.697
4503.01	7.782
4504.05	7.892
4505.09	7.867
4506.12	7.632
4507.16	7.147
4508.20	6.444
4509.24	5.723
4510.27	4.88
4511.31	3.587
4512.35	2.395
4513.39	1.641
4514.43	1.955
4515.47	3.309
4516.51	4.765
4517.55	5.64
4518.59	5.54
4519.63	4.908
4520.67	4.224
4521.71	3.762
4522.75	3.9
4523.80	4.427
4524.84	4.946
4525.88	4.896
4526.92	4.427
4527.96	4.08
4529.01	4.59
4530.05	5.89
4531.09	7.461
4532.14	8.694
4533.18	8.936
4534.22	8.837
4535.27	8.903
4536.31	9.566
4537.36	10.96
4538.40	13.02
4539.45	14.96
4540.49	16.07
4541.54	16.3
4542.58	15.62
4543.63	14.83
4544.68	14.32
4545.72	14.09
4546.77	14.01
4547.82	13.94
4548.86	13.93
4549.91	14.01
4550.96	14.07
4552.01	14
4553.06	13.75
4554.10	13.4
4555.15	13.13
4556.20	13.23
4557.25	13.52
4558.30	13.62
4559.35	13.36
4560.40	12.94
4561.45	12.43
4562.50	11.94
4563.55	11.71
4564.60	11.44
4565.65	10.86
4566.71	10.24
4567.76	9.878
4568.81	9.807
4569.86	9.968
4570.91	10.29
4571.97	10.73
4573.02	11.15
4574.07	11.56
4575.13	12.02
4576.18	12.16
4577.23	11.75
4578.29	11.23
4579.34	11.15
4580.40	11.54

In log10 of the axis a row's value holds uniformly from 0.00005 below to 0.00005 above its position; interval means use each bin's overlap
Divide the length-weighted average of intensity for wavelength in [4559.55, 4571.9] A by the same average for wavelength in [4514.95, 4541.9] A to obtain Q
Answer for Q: 1.50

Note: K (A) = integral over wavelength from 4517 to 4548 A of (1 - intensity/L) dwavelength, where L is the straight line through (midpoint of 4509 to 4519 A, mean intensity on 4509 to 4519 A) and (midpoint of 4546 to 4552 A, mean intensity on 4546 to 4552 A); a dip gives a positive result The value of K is 2.1 A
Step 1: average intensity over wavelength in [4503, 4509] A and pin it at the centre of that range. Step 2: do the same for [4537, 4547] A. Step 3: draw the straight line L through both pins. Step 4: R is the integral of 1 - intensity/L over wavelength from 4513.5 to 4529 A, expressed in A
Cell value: 9.11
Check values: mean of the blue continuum 7.35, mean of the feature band 4.28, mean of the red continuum 14.5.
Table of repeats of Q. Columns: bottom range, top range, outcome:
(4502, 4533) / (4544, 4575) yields 2.37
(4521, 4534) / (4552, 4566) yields 2.30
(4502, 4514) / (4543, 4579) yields 2.16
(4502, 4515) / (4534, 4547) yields 2.42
